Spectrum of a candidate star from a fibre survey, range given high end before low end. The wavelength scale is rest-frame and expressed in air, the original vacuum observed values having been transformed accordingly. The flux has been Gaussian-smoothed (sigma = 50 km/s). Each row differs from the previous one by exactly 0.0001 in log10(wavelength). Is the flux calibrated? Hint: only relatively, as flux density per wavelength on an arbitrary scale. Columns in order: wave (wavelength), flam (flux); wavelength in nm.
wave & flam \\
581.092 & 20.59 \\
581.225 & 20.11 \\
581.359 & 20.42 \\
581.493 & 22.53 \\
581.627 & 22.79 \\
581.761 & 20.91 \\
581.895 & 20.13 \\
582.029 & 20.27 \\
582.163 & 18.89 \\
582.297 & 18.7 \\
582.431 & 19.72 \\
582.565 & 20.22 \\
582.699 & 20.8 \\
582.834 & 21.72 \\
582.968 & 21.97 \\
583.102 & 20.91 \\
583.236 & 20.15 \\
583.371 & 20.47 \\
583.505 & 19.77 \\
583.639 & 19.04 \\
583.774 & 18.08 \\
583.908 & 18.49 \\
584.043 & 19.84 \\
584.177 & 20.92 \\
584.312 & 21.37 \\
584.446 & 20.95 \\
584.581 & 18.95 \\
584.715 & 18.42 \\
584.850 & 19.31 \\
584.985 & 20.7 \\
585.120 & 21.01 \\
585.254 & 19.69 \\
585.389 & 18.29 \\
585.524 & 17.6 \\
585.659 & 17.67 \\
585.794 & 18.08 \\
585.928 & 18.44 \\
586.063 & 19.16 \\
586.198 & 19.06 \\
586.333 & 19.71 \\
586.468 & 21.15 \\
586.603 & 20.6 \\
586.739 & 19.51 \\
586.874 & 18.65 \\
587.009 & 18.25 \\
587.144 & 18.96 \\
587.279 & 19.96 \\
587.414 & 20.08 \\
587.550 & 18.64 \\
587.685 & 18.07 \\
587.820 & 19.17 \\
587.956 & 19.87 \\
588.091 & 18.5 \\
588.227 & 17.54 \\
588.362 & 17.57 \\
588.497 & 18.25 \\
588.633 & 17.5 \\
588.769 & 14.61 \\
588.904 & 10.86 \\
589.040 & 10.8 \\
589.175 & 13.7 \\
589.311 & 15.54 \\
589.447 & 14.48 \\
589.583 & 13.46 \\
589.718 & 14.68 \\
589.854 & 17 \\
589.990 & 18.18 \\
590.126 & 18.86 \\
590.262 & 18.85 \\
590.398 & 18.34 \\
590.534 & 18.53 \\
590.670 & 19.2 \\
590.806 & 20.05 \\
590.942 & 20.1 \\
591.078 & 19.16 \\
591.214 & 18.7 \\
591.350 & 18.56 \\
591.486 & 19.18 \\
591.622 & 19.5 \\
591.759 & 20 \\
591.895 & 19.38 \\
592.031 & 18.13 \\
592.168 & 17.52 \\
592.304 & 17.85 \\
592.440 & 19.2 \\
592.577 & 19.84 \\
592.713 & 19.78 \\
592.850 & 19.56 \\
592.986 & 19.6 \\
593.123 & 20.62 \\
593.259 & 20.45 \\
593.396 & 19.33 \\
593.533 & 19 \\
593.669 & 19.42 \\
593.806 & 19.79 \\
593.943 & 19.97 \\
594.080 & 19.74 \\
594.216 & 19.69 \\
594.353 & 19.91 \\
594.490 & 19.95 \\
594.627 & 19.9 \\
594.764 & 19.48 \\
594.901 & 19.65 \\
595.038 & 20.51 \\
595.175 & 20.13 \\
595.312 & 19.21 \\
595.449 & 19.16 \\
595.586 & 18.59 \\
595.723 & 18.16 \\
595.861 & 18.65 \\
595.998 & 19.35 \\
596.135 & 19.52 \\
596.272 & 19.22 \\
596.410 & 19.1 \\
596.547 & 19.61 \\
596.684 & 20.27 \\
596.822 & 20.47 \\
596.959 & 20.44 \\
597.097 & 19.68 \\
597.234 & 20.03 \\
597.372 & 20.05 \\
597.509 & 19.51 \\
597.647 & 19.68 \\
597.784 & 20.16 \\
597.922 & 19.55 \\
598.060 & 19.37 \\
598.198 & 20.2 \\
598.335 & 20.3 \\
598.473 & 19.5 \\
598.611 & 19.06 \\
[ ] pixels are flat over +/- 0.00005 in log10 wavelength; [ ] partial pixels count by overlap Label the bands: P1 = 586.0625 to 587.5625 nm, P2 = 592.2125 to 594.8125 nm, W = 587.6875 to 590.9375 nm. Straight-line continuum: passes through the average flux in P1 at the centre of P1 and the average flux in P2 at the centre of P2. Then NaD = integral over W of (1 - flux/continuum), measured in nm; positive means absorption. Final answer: 0.45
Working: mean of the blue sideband 19.5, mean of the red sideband 19.6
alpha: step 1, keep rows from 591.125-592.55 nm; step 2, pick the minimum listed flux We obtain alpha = 17.52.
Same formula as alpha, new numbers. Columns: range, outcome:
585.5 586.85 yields 17.6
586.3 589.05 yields 10.8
